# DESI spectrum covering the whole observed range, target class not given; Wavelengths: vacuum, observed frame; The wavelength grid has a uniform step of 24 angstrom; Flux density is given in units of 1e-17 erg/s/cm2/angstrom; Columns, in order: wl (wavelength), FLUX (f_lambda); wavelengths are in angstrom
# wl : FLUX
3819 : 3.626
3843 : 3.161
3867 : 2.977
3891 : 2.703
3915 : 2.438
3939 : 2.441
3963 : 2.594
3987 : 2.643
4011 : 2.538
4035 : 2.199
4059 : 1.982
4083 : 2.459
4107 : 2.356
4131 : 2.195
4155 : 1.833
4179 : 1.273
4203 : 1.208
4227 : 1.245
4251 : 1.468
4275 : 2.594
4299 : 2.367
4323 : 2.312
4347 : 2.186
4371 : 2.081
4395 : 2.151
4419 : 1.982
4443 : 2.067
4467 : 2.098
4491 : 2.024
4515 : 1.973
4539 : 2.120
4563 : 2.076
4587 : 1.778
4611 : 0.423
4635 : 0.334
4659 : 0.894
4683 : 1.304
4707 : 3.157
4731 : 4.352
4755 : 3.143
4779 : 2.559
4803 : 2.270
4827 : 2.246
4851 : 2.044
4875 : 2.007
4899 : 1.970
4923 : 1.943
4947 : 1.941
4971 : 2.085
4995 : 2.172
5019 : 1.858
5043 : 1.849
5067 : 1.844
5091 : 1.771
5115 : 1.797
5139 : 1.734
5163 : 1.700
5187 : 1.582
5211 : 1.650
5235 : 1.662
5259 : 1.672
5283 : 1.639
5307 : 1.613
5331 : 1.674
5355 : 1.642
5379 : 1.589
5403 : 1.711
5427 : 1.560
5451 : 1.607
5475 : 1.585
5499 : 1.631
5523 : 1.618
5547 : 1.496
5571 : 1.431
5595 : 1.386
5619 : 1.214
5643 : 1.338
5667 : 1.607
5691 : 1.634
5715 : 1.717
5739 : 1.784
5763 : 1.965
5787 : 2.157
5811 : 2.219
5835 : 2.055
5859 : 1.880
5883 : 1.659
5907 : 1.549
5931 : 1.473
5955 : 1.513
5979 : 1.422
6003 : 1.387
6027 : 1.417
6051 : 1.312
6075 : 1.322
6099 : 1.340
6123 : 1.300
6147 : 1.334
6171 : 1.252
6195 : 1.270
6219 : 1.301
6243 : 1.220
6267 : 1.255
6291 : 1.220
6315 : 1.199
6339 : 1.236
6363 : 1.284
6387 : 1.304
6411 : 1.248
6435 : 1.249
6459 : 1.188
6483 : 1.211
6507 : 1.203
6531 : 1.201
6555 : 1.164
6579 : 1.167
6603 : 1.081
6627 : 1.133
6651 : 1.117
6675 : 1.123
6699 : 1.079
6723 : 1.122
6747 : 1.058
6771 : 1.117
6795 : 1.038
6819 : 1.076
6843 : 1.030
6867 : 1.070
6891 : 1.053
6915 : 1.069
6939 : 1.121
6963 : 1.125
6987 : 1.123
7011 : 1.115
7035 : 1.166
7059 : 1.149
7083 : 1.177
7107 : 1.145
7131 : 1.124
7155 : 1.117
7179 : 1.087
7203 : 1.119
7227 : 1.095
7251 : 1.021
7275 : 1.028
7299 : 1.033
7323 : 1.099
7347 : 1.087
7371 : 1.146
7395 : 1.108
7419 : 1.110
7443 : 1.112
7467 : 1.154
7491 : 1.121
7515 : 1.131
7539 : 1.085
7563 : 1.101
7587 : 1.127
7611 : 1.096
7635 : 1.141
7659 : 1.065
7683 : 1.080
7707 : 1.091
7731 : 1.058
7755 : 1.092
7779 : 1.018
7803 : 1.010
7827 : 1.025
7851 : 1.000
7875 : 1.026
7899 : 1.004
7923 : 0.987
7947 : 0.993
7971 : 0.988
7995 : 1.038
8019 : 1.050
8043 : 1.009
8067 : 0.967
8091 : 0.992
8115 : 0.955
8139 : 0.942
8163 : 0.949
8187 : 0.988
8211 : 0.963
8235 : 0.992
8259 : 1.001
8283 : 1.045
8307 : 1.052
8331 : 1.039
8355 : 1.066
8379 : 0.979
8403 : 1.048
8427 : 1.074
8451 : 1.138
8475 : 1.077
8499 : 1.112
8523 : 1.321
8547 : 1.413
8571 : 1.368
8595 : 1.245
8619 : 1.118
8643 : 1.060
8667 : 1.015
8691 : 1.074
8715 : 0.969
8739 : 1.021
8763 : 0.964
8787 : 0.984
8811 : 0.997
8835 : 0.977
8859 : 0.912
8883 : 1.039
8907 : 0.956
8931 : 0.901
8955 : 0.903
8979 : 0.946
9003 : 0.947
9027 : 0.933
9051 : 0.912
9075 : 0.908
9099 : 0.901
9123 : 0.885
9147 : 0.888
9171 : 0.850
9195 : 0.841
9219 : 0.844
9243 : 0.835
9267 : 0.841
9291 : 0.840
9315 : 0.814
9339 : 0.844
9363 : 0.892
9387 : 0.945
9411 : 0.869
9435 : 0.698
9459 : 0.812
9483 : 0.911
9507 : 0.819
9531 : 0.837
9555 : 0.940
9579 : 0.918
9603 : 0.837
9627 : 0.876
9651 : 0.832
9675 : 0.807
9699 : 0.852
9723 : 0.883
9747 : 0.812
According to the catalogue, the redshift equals 2.06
